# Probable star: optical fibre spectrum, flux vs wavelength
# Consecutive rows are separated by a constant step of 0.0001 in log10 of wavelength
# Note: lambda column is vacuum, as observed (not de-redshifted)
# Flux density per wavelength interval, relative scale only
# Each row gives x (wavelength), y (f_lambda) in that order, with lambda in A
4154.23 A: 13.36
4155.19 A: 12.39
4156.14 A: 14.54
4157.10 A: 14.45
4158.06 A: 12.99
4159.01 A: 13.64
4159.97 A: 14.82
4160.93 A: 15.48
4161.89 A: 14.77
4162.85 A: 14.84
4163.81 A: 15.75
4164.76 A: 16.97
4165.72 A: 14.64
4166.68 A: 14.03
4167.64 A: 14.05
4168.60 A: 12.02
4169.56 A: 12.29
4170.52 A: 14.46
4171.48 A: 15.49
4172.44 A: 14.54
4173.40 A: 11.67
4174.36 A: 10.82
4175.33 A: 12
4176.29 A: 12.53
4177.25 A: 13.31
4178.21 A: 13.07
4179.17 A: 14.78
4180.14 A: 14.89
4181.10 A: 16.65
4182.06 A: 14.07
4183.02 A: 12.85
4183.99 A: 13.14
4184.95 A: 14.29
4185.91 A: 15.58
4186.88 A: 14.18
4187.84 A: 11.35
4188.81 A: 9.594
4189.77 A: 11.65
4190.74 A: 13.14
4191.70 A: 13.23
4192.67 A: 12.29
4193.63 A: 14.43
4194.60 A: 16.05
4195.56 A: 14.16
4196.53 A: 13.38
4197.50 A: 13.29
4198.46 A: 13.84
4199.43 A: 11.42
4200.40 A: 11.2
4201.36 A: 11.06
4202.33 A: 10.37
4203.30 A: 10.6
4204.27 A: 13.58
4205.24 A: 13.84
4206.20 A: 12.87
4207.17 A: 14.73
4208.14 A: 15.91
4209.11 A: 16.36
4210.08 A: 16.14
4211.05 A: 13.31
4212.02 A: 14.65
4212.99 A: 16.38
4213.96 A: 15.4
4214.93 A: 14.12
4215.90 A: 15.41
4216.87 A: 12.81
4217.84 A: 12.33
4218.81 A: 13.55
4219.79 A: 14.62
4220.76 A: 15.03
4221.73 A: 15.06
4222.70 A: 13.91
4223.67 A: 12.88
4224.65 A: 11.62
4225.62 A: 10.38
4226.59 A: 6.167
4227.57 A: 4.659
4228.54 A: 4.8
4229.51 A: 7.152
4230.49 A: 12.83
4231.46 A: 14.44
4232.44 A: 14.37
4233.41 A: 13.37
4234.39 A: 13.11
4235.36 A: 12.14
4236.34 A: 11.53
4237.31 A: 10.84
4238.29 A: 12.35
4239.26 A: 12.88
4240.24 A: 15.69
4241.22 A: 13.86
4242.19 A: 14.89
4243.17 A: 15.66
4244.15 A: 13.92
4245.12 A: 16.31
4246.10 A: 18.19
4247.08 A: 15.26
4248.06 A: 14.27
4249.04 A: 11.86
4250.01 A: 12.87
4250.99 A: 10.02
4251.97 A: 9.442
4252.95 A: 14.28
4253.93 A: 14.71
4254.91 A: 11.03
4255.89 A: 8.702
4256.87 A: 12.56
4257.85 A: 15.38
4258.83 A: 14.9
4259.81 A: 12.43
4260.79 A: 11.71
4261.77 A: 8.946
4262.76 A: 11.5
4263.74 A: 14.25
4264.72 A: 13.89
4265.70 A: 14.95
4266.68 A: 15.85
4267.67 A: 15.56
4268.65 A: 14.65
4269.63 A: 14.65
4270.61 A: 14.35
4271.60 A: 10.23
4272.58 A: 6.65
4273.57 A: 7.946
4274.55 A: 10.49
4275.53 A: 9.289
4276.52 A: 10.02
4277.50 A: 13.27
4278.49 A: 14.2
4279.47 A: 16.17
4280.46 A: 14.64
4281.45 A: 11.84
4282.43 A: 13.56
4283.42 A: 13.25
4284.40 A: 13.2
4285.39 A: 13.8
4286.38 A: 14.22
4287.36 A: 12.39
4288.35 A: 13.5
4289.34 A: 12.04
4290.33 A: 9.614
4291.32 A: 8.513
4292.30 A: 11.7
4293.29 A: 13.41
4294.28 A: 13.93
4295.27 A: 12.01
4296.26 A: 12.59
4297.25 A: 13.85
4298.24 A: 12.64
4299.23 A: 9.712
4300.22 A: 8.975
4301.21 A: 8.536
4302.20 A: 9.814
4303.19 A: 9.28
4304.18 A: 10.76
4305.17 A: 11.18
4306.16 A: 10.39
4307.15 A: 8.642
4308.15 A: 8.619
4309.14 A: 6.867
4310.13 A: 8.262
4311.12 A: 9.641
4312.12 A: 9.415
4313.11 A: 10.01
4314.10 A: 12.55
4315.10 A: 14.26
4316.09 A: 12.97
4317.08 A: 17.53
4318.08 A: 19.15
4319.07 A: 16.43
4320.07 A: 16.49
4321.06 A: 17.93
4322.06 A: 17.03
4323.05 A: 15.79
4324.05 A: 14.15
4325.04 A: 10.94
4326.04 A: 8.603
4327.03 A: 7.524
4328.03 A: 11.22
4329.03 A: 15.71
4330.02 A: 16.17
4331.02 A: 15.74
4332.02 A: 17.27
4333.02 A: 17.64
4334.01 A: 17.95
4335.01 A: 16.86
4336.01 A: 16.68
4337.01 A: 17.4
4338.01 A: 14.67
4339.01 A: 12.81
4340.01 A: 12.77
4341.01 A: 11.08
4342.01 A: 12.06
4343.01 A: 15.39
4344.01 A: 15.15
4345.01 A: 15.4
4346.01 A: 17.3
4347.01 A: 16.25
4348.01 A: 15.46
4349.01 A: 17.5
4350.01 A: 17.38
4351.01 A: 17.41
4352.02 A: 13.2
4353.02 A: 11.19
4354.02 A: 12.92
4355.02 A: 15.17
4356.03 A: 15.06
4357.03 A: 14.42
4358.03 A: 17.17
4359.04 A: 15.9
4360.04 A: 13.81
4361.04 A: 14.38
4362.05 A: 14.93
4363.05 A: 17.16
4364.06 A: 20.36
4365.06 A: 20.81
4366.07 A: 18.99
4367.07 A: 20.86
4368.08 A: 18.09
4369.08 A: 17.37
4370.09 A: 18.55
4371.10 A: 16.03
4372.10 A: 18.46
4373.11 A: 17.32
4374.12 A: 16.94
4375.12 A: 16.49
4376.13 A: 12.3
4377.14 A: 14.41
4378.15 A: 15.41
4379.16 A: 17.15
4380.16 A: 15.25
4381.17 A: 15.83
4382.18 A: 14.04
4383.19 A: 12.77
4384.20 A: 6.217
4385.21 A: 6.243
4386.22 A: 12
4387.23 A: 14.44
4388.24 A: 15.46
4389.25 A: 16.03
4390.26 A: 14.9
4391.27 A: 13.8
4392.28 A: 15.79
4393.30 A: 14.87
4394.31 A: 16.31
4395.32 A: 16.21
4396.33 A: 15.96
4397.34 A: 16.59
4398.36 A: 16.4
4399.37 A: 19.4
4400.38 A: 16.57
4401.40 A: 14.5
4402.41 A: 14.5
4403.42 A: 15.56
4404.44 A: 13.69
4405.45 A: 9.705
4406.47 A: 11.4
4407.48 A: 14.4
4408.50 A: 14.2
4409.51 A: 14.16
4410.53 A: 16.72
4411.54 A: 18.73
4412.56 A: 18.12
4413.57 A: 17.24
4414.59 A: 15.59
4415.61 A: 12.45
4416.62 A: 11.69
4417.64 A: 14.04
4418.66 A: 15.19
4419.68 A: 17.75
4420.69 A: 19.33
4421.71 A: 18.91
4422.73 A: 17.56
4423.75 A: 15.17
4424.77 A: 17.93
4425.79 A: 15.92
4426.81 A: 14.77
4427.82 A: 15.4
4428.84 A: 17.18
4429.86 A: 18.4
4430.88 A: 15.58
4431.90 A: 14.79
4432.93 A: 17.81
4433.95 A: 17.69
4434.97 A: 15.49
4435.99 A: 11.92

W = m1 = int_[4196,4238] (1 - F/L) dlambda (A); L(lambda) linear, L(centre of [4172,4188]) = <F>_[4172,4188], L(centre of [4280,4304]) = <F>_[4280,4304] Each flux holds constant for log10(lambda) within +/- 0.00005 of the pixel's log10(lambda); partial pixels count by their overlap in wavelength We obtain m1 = 1.1 A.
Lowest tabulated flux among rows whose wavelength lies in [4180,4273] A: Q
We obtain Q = 4.659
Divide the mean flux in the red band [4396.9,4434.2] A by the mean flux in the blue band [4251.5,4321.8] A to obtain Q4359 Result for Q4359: 1.3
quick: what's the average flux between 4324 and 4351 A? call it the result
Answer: 14.8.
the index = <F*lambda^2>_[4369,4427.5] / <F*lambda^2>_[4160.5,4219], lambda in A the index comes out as 1.23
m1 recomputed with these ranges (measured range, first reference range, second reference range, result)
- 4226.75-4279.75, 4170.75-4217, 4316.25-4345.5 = 6.1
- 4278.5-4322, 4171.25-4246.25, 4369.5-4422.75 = 5.7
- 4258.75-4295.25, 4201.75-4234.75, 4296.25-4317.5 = -3.6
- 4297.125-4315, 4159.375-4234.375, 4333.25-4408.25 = 5.6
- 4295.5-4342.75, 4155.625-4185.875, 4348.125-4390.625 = 6.9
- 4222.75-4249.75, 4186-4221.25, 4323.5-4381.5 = 3.0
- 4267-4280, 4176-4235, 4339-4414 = 1.7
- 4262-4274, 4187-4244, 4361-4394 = 0.8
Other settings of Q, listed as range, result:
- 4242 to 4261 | 8.702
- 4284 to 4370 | 6.867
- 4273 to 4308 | 7.946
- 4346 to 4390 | 6.217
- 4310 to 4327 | 8.262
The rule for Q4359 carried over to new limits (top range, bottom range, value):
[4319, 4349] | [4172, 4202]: 1.13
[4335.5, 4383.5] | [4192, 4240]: 1.23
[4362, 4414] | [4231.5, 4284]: 1.20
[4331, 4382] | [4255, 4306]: 1.31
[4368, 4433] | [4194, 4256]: 1.18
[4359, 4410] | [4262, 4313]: 1.31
